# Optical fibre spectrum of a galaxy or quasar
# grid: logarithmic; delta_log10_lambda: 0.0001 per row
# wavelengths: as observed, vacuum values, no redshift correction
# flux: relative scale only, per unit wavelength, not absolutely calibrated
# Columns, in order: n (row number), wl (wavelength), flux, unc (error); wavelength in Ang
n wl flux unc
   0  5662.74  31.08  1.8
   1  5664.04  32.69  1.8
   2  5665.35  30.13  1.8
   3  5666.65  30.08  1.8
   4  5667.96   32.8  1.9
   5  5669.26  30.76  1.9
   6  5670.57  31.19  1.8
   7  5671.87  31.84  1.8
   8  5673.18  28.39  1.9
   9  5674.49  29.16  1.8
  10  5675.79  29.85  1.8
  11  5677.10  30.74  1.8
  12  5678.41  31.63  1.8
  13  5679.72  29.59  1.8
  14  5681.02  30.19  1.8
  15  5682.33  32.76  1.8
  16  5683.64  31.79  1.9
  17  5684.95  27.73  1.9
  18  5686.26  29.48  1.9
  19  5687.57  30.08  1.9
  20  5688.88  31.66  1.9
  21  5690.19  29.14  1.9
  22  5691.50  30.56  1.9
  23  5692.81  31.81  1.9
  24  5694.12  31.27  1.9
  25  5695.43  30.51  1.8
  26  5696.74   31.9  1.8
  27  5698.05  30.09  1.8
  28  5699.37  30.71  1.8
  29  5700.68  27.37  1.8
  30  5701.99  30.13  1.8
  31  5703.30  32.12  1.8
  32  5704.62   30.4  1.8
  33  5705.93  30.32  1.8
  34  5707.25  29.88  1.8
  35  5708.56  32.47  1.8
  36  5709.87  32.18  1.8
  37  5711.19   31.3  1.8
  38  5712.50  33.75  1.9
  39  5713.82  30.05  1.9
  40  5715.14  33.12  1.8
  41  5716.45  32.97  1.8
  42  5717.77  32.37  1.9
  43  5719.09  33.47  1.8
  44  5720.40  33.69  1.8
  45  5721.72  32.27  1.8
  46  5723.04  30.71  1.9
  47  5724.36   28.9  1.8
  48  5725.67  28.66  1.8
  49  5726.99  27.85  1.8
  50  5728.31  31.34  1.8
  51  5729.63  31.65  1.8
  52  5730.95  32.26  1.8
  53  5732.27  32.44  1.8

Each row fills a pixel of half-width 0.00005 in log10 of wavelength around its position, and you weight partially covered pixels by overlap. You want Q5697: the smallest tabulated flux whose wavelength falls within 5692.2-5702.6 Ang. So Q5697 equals 27.37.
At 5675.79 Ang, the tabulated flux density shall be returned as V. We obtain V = 29.85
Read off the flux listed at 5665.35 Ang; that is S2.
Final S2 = 30.13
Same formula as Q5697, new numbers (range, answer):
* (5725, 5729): 27.85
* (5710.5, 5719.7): 30.05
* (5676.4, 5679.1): 30.74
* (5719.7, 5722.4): 32.27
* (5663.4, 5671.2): 30.08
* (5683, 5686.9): 27.73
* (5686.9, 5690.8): 29.14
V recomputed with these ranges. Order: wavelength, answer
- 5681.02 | 30.19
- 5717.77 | 32.37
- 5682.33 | 32.76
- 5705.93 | 30.32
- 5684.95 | 27.73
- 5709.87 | 32.18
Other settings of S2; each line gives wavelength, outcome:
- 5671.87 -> 31.84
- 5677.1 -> 30.74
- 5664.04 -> 32.69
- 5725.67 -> 28.66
